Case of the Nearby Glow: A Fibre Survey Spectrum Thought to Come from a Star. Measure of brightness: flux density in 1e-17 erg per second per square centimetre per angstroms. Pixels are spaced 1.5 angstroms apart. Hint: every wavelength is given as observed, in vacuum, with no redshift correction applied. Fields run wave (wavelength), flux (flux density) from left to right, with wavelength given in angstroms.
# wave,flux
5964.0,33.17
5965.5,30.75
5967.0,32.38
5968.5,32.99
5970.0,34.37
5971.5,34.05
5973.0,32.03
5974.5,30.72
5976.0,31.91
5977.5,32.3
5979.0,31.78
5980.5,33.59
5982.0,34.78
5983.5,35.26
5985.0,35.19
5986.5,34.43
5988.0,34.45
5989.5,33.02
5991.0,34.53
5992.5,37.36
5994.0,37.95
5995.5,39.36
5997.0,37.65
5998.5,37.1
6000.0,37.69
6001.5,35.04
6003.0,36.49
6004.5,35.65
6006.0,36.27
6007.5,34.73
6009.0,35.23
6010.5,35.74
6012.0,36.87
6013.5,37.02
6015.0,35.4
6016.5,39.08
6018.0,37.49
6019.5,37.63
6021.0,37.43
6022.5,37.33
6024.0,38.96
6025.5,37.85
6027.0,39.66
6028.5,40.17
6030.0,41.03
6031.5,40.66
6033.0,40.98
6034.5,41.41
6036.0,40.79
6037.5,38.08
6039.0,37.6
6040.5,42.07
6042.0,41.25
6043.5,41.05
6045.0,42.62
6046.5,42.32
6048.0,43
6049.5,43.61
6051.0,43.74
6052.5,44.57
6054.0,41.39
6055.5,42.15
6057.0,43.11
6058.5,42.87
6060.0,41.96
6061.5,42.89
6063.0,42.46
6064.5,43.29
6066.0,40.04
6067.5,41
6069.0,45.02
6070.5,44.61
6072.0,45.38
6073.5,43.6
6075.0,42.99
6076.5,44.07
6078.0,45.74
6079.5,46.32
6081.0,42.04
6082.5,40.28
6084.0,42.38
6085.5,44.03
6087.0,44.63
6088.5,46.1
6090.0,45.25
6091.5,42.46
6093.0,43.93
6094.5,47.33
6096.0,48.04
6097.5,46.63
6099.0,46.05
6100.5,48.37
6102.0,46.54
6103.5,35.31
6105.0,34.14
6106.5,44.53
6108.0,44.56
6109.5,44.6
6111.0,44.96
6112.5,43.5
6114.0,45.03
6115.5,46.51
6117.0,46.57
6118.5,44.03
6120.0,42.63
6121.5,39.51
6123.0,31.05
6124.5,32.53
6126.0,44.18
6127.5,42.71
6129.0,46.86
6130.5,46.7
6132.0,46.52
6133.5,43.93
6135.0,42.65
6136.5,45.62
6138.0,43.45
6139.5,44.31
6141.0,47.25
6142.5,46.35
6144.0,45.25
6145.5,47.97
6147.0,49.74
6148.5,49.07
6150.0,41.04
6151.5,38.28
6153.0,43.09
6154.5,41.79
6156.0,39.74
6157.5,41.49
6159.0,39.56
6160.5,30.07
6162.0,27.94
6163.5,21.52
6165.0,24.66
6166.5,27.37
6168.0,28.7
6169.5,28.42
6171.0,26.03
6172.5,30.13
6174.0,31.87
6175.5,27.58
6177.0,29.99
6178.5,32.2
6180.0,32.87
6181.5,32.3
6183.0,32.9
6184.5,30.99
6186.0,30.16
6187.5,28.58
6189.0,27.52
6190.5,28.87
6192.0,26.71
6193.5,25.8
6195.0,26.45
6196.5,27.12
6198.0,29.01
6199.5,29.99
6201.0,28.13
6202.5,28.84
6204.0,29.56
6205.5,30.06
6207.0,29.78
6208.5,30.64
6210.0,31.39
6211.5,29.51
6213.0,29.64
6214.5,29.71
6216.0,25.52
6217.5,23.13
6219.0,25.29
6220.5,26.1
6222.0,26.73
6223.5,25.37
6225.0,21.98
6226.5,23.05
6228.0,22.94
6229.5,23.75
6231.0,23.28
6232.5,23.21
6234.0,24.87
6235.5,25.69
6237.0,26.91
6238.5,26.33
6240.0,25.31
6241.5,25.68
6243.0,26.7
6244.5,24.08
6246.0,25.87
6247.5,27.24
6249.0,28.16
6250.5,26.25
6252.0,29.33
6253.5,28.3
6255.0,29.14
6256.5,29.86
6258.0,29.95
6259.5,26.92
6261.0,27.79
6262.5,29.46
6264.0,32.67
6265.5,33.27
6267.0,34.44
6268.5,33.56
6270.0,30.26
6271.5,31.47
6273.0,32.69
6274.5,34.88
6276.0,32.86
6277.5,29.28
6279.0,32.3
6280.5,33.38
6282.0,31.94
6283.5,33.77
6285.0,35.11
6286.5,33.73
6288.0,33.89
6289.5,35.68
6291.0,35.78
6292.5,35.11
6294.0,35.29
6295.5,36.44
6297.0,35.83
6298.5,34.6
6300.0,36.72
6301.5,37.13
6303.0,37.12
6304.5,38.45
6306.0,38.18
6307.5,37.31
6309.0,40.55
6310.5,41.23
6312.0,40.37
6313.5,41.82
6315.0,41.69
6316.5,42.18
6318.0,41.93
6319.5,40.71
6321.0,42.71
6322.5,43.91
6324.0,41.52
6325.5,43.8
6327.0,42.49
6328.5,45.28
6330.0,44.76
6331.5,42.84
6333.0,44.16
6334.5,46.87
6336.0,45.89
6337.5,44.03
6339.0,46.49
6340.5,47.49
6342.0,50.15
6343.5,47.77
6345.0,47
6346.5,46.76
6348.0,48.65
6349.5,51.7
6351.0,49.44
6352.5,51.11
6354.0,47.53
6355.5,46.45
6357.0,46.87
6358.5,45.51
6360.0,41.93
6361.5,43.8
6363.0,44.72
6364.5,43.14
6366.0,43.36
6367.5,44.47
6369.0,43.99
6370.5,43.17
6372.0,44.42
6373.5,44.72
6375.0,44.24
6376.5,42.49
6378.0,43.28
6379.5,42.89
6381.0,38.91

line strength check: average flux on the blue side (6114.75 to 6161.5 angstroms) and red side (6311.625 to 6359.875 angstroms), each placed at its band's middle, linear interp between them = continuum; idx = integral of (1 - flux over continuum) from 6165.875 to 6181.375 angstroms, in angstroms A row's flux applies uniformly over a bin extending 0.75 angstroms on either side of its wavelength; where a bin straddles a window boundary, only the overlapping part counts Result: 4.9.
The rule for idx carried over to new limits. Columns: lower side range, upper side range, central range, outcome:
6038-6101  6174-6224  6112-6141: -4.9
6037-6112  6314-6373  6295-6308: 2.3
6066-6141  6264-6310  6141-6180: 5.0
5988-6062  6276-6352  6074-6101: -3.7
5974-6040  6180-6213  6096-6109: -4.2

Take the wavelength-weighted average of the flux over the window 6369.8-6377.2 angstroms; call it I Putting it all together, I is 43.8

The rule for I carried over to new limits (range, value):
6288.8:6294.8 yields 35.5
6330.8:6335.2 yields 44.6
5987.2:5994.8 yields 35.5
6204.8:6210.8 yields 30.5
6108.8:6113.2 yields 44.4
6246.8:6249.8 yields 27.7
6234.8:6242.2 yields 26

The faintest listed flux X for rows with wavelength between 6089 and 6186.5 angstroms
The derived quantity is 21.52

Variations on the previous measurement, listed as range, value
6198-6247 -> 21.98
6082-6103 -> 40.28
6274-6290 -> 29.28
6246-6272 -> 25.87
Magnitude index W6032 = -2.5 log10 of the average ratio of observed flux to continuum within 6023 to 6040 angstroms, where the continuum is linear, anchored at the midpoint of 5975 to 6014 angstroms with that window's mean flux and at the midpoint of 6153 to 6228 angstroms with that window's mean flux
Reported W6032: -0.16 mag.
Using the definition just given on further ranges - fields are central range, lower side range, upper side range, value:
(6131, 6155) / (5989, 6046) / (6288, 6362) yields -0.126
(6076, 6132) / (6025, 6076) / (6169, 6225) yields -0.175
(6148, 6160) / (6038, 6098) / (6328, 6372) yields 0.070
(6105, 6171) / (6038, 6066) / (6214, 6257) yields -0.173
